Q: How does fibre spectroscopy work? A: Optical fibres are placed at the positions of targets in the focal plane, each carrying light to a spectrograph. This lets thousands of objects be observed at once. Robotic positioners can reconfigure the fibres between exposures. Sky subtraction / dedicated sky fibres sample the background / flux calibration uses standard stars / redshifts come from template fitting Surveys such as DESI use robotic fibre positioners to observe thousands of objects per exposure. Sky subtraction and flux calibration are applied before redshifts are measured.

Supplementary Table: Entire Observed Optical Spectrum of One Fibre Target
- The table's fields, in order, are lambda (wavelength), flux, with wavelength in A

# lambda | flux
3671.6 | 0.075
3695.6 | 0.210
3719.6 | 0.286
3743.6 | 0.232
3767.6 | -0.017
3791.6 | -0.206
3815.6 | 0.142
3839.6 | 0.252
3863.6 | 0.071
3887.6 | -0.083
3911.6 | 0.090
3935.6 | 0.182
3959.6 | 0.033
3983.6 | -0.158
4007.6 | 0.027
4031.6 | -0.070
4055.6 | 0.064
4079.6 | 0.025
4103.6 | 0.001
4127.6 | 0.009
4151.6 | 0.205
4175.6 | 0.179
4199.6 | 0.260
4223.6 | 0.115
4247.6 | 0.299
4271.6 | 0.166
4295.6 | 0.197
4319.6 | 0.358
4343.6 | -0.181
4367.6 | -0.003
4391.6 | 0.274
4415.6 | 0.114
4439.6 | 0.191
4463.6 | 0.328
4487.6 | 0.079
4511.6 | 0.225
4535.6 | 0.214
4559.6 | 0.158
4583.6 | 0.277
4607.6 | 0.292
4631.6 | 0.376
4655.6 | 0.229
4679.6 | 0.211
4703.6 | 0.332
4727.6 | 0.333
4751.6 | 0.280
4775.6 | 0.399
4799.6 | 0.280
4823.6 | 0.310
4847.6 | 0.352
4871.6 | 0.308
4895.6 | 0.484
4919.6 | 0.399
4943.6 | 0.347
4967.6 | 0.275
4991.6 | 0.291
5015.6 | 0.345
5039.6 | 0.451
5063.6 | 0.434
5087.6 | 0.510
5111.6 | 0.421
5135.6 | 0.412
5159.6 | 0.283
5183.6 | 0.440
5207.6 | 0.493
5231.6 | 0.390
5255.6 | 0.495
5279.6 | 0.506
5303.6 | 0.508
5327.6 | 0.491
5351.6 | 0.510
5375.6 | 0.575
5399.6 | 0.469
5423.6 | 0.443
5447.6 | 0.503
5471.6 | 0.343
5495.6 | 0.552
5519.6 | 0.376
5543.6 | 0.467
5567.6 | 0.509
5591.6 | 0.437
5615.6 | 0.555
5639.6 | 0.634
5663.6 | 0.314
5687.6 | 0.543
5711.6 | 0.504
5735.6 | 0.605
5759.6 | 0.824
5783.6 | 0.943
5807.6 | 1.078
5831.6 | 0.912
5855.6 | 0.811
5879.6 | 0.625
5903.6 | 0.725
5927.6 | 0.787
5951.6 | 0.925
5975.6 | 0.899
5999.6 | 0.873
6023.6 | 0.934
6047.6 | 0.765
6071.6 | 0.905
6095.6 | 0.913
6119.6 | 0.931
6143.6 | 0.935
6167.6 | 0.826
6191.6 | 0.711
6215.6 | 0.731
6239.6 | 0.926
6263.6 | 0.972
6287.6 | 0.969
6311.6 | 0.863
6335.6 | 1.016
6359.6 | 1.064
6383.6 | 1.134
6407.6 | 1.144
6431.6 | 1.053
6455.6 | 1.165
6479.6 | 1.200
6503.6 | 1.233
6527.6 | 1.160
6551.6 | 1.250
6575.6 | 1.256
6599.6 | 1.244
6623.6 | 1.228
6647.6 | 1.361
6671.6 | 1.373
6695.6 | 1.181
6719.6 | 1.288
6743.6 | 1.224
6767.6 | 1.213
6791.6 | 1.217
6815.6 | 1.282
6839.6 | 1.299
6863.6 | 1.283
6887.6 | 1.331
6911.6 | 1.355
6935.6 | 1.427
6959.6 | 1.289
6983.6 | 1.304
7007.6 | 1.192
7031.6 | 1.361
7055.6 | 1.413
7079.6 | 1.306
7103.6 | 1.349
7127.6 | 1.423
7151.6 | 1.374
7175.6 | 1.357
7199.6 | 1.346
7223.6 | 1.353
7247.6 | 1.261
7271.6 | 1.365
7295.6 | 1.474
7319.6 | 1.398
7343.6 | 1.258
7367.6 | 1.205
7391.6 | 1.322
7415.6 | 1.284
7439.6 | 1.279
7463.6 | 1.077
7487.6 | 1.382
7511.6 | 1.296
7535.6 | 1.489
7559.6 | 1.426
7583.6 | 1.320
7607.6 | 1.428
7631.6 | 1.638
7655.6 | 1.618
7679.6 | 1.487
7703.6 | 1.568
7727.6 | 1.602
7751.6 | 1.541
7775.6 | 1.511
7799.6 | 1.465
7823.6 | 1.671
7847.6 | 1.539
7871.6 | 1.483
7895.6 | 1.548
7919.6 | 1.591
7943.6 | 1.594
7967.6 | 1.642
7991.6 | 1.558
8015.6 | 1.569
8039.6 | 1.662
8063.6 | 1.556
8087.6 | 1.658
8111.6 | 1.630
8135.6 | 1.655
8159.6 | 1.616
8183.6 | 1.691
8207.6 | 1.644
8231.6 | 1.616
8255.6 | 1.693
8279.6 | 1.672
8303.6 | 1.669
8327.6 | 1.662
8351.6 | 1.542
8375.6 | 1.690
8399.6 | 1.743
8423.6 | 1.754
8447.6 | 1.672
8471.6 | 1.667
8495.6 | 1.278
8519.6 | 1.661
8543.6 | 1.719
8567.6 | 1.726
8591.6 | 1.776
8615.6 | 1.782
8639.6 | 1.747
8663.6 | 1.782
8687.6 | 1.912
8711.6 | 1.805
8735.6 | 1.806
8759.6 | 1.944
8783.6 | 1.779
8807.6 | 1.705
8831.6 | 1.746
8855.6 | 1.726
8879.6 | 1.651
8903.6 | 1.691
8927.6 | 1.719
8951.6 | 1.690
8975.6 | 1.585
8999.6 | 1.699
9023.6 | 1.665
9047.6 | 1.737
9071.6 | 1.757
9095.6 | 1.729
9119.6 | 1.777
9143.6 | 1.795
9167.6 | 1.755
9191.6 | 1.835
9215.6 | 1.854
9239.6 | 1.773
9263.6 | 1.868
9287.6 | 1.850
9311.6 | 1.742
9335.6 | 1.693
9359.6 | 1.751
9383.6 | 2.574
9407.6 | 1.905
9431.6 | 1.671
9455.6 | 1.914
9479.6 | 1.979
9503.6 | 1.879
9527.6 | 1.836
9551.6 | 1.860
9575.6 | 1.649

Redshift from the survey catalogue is 0.44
